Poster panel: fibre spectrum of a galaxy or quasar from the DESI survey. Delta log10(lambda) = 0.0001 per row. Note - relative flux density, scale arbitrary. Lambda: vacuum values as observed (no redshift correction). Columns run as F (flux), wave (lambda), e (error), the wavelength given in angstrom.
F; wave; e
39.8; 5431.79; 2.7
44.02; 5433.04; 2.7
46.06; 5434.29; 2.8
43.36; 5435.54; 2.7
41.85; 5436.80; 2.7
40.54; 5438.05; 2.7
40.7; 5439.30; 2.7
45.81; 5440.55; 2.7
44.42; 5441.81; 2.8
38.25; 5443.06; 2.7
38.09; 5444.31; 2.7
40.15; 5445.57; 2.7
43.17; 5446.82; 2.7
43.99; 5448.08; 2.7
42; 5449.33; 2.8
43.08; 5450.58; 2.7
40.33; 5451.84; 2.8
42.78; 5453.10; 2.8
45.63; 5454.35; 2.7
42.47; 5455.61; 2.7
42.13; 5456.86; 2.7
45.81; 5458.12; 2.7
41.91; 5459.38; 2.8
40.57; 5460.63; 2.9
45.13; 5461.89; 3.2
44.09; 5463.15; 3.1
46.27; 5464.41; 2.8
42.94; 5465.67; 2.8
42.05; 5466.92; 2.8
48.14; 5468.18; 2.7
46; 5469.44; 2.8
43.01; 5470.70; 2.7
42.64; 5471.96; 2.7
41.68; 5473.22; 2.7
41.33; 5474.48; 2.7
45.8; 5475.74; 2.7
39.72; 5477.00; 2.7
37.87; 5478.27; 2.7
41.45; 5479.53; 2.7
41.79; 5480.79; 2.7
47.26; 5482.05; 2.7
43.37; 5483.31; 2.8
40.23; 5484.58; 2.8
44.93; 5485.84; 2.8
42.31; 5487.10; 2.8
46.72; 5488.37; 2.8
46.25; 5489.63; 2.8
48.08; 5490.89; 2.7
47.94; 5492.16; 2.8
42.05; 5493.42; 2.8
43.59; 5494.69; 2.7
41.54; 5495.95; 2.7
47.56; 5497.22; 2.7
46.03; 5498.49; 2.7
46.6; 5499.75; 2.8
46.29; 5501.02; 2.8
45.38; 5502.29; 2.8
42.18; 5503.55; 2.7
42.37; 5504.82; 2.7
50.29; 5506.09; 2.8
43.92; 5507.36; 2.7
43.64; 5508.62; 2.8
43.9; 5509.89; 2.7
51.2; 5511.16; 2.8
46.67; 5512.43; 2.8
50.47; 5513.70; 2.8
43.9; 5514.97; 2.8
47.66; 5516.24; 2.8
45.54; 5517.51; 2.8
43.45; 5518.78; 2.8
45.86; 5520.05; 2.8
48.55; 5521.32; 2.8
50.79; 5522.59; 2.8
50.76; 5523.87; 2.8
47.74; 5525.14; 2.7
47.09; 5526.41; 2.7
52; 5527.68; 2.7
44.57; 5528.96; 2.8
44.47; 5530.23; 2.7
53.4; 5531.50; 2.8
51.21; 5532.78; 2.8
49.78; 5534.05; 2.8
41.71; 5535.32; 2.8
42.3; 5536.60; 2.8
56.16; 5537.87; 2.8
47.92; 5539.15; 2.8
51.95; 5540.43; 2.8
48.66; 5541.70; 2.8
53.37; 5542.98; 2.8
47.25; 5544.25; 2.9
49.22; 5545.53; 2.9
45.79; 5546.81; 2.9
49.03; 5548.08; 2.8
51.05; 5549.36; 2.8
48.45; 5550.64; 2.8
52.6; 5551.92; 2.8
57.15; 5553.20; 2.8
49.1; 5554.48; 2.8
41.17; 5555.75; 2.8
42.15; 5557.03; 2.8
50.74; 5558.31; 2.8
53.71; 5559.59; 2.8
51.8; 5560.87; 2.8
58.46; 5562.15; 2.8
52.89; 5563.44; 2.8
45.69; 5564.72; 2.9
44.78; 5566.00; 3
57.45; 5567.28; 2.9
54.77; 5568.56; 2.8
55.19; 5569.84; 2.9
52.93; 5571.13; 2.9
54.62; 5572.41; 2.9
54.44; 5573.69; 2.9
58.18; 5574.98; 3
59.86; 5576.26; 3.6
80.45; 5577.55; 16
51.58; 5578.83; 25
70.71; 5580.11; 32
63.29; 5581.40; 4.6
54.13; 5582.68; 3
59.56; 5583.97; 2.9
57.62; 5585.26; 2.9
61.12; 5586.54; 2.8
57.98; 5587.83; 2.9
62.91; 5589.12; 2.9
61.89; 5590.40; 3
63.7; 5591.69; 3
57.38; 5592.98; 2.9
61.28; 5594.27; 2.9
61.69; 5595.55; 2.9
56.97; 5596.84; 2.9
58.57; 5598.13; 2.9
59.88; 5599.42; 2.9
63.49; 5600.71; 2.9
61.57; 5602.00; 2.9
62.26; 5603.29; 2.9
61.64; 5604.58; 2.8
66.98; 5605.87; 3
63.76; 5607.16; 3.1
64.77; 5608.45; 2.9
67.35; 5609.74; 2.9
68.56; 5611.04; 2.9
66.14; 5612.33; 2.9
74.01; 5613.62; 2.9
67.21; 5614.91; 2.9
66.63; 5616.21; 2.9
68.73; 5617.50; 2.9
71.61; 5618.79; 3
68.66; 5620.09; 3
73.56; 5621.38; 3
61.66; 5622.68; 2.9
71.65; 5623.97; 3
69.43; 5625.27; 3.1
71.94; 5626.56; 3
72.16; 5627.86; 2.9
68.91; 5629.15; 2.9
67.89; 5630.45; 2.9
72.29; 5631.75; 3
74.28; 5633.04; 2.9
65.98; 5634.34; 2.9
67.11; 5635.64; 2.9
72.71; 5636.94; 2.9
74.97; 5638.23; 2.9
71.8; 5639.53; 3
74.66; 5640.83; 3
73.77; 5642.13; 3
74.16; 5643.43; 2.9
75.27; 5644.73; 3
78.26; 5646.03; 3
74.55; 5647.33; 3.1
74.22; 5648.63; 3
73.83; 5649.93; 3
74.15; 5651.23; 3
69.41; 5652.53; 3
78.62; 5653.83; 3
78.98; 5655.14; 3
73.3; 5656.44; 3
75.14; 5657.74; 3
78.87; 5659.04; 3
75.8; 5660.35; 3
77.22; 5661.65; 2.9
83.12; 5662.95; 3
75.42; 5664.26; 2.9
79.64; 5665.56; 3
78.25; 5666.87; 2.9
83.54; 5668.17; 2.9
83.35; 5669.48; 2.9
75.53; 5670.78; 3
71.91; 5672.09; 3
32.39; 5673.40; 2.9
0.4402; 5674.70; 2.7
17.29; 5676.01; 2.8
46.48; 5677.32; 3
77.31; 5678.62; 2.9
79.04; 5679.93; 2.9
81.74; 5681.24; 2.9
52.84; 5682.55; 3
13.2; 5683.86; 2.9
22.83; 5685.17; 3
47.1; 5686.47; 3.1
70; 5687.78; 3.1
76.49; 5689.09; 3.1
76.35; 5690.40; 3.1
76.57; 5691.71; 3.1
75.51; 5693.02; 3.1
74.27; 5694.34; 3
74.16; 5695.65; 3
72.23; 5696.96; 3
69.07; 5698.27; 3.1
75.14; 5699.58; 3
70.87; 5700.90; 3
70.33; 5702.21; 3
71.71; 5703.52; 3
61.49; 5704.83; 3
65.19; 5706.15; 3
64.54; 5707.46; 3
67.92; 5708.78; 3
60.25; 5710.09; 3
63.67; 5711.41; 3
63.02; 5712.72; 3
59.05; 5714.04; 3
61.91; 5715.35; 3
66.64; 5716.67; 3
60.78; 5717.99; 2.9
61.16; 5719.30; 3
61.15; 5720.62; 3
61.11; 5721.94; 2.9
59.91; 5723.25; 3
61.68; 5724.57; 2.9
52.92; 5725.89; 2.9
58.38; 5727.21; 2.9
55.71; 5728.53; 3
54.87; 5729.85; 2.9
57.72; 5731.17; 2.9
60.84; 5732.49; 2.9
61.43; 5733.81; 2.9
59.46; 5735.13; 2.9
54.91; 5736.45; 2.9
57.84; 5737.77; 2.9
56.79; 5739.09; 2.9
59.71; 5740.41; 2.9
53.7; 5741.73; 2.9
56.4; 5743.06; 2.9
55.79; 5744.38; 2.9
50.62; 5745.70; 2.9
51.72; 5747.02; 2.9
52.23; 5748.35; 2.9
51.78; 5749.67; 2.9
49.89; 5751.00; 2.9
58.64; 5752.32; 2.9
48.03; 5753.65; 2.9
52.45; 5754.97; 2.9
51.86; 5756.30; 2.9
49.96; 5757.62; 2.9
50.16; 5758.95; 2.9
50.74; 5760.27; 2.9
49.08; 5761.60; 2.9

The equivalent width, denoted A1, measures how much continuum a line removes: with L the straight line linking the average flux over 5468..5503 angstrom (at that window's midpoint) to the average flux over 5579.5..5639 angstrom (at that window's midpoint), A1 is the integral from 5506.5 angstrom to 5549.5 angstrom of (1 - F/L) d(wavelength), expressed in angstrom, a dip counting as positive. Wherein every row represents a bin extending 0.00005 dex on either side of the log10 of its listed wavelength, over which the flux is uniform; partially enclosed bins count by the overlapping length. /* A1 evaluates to 2.9 angstrom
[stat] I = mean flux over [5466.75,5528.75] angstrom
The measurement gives 45.2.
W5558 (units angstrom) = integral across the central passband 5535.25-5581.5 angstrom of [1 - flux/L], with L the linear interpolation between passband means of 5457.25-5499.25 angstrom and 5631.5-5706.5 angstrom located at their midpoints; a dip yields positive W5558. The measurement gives 1.3 angstrom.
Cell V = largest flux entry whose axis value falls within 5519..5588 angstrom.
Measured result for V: 80.45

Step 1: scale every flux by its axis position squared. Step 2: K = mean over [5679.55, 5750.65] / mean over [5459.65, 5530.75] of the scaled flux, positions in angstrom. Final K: 1.47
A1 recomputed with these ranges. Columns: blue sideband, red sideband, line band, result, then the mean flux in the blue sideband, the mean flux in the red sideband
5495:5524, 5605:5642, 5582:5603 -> 1.0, 46.2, 69.5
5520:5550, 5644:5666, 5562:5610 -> 0.8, 48.8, 76.2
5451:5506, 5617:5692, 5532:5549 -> 1.1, 43.8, 68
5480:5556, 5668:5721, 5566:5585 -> -2.4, 47.1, 62.1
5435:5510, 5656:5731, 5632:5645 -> -3.0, 43.5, 64.1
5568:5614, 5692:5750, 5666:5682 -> 0.2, 61.4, 61.8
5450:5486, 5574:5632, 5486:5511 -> 1.4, 43.1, 64.6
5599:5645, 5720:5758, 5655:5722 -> -4.1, 68.8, 55.8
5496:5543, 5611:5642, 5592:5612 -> 0.8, 47.3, 70.2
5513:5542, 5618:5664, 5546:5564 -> 1.3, 48.1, 73.2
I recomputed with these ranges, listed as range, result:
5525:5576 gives 50.4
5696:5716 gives 66.6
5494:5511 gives 45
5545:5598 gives 55.5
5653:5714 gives 66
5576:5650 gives 66.9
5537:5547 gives 50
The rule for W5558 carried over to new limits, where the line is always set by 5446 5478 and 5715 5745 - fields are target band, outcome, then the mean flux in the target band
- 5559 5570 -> -0.8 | 52.6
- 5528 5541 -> -0.3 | 48.4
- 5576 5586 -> -2.4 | 62.2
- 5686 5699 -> -3.5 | 71.5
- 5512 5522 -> 0.0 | 46.5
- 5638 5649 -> -4.3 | 74.6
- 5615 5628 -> -4.2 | 69.4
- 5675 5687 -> 1.9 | 47.2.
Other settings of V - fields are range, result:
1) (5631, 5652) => 78.26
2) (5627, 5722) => 83.54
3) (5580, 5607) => 70.71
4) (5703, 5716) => 71.71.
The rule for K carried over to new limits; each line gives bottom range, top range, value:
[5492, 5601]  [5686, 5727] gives 1.36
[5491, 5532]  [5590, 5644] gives 1.50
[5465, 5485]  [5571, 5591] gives 1.46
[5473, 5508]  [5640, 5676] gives 1.71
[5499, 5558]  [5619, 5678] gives 1.52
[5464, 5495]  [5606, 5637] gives 1.66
